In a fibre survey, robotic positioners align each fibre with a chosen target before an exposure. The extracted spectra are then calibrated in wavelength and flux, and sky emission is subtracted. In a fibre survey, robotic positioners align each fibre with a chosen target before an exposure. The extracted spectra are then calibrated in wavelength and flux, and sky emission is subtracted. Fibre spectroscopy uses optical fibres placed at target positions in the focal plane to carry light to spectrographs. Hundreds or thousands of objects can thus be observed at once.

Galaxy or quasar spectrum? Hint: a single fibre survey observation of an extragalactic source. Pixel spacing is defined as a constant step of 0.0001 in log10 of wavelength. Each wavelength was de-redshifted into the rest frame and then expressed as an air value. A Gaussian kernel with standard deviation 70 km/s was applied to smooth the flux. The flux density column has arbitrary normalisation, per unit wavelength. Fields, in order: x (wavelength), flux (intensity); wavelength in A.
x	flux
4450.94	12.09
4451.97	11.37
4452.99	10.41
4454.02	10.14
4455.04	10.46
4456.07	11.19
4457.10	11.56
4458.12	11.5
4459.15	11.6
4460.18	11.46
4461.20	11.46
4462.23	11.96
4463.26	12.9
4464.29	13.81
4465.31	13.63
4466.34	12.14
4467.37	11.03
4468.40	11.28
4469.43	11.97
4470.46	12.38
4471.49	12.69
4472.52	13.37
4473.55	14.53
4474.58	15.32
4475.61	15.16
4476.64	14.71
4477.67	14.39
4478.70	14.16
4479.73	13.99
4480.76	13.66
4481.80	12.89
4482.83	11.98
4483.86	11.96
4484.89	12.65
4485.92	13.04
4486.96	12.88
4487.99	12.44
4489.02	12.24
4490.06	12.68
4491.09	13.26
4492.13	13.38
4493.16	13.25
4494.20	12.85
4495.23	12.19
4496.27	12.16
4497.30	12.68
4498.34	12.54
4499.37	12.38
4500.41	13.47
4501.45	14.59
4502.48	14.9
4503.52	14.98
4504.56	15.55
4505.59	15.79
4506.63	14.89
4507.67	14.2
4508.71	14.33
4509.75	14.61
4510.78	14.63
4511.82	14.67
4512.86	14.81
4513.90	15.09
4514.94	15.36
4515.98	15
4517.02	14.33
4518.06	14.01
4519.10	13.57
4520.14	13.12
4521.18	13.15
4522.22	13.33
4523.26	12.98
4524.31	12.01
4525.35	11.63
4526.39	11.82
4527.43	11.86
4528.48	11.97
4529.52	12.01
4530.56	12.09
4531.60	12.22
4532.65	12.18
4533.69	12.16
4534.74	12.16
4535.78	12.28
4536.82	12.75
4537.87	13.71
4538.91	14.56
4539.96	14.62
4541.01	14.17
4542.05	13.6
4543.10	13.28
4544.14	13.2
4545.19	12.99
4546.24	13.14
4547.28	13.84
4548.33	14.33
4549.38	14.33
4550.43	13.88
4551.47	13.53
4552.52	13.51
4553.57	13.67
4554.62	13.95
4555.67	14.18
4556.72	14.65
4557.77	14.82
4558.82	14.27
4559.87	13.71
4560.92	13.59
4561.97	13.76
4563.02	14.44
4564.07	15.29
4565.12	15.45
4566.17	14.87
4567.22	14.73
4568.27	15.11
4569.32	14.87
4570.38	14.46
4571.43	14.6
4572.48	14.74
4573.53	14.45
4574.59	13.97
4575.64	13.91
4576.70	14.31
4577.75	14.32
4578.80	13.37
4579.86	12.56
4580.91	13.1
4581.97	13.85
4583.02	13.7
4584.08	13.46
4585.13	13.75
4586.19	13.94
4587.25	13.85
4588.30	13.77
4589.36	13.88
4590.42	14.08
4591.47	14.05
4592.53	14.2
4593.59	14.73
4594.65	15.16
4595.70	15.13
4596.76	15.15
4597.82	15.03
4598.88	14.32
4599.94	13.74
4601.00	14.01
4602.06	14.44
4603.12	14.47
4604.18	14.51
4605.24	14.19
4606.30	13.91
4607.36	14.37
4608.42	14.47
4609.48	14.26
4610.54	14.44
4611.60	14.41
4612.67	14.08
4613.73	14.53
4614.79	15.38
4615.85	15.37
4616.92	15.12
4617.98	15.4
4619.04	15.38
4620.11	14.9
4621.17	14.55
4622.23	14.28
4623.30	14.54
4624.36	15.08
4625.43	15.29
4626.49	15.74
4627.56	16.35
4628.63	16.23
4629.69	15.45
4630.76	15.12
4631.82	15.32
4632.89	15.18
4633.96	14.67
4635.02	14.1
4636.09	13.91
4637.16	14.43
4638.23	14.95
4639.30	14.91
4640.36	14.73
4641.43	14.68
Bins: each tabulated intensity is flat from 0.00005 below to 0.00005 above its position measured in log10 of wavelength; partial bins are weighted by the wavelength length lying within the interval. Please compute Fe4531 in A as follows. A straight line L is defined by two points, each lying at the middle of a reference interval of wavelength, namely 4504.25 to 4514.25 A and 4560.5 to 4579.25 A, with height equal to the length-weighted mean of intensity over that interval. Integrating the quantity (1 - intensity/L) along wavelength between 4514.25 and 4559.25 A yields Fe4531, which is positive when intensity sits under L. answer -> 4.0 A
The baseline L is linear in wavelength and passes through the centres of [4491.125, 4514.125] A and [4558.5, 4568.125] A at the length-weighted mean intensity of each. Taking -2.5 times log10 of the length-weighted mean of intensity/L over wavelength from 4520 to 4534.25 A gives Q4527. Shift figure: 0.15 mag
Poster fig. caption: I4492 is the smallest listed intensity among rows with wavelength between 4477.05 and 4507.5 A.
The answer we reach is 11.96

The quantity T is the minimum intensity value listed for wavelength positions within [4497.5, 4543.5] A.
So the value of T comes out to 11.63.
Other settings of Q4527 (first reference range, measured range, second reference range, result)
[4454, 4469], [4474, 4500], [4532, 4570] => -0.07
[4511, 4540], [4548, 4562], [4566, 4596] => -0.02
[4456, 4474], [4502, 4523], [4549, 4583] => -0.10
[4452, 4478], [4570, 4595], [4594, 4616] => 0.01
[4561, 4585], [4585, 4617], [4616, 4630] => 0.03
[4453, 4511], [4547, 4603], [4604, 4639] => 0.00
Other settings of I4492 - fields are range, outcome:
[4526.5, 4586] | 11.86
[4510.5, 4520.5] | 13.12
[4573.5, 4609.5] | 12.56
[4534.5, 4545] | 12.16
